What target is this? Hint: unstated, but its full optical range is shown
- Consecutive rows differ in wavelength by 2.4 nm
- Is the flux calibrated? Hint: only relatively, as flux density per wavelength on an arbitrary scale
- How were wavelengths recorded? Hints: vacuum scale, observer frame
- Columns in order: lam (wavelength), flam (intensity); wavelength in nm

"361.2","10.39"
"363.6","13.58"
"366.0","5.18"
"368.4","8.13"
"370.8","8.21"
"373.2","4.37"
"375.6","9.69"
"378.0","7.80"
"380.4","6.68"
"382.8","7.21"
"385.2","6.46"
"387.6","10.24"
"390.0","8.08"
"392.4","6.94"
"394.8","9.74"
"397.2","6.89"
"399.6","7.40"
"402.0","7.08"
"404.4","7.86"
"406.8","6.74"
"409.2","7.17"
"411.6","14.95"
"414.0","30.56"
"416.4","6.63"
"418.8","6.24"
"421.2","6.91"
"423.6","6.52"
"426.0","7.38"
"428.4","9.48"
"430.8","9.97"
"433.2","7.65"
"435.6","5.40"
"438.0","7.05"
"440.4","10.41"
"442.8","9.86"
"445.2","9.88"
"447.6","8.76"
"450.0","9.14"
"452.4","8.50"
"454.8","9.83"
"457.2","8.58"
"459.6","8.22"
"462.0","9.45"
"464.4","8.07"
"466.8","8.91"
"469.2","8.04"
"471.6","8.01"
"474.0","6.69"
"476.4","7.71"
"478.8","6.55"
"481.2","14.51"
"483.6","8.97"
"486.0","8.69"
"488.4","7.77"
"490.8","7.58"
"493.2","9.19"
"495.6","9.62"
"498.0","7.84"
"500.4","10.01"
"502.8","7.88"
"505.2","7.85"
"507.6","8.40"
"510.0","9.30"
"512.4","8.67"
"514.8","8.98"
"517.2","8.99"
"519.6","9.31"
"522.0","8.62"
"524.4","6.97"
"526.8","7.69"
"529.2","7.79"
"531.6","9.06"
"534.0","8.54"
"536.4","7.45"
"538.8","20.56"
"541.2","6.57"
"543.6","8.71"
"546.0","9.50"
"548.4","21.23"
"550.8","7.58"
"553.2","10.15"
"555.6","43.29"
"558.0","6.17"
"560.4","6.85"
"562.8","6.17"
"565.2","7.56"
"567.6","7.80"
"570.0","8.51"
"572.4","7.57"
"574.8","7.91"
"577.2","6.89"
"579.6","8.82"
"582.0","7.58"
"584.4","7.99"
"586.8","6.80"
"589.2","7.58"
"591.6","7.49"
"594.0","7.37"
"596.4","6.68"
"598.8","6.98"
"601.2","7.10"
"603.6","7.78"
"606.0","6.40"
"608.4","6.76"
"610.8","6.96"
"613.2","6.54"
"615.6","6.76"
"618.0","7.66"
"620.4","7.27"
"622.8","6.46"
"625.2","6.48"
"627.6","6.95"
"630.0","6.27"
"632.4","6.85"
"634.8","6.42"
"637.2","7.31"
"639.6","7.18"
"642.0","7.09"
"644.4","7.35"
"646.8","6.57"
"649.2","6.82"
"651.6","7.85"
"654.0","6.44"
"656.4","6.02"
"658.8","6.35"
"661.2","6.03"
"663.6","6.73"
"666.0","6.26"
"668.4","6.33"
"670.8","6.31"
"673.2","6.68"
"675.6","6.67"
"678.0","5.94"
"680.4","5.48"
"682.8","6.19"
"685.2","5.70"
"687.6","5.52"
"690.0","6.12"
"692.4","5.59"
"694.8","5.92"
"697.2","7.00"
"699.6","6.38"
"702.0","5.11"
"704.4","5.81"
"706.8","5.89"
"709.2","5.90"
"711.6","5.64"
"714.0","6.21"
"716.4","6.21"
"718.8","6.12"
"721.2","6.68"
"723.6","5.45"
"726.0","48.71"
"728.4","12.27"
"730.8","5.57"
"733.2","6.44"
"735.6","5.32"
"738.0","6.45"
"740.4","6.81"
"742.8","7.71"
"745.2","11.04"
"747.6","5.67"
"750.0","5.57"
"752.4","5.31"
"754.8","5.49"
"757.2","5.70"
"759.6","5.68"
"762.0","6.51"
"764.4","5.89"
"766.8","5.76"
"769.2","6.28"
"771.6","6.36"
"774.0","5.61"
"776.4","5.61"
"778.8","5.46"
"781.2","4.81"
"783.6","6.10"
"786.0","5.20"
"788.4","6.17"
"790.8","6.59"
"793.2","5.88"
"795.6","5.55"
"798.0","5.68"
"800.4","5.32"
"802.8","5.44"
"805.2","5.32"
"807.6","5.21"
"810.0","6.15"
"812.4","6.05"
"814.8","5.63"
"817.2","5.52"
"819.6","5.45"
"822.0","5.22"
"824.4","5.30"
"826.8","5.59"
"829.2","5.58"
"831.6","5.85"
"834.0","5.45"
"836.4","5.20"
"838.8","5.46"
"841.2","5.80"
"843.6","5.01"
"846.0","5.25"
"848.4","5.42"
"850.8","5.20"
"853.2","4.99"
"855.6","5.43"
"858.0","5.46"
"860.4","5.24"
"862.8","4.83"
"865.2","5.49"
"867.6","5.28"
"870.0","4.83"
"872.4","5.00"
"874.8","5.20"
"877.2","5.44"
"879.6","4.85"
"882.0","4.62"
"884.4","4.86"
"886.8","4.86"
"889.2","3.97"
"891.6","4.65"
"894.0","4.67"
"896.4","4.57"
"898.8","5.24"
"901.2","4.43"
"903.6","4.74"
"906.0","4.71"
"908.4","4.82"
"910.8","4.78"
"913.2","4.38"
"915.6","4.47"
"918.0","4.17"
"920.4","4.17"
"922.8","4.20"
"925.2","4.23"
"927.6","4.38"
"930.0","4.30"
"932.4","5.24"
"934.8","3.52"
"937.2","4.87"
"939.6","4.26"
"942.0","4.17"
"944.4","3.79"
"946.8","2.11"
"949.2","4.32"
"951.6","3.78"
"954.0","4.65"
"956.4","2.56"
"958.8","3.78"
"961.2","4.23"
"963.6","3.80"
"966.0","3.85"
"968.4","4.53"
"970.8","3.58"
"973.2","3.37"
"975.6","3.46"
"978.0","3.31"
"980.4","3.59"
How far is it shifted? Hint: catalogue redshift 0.107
